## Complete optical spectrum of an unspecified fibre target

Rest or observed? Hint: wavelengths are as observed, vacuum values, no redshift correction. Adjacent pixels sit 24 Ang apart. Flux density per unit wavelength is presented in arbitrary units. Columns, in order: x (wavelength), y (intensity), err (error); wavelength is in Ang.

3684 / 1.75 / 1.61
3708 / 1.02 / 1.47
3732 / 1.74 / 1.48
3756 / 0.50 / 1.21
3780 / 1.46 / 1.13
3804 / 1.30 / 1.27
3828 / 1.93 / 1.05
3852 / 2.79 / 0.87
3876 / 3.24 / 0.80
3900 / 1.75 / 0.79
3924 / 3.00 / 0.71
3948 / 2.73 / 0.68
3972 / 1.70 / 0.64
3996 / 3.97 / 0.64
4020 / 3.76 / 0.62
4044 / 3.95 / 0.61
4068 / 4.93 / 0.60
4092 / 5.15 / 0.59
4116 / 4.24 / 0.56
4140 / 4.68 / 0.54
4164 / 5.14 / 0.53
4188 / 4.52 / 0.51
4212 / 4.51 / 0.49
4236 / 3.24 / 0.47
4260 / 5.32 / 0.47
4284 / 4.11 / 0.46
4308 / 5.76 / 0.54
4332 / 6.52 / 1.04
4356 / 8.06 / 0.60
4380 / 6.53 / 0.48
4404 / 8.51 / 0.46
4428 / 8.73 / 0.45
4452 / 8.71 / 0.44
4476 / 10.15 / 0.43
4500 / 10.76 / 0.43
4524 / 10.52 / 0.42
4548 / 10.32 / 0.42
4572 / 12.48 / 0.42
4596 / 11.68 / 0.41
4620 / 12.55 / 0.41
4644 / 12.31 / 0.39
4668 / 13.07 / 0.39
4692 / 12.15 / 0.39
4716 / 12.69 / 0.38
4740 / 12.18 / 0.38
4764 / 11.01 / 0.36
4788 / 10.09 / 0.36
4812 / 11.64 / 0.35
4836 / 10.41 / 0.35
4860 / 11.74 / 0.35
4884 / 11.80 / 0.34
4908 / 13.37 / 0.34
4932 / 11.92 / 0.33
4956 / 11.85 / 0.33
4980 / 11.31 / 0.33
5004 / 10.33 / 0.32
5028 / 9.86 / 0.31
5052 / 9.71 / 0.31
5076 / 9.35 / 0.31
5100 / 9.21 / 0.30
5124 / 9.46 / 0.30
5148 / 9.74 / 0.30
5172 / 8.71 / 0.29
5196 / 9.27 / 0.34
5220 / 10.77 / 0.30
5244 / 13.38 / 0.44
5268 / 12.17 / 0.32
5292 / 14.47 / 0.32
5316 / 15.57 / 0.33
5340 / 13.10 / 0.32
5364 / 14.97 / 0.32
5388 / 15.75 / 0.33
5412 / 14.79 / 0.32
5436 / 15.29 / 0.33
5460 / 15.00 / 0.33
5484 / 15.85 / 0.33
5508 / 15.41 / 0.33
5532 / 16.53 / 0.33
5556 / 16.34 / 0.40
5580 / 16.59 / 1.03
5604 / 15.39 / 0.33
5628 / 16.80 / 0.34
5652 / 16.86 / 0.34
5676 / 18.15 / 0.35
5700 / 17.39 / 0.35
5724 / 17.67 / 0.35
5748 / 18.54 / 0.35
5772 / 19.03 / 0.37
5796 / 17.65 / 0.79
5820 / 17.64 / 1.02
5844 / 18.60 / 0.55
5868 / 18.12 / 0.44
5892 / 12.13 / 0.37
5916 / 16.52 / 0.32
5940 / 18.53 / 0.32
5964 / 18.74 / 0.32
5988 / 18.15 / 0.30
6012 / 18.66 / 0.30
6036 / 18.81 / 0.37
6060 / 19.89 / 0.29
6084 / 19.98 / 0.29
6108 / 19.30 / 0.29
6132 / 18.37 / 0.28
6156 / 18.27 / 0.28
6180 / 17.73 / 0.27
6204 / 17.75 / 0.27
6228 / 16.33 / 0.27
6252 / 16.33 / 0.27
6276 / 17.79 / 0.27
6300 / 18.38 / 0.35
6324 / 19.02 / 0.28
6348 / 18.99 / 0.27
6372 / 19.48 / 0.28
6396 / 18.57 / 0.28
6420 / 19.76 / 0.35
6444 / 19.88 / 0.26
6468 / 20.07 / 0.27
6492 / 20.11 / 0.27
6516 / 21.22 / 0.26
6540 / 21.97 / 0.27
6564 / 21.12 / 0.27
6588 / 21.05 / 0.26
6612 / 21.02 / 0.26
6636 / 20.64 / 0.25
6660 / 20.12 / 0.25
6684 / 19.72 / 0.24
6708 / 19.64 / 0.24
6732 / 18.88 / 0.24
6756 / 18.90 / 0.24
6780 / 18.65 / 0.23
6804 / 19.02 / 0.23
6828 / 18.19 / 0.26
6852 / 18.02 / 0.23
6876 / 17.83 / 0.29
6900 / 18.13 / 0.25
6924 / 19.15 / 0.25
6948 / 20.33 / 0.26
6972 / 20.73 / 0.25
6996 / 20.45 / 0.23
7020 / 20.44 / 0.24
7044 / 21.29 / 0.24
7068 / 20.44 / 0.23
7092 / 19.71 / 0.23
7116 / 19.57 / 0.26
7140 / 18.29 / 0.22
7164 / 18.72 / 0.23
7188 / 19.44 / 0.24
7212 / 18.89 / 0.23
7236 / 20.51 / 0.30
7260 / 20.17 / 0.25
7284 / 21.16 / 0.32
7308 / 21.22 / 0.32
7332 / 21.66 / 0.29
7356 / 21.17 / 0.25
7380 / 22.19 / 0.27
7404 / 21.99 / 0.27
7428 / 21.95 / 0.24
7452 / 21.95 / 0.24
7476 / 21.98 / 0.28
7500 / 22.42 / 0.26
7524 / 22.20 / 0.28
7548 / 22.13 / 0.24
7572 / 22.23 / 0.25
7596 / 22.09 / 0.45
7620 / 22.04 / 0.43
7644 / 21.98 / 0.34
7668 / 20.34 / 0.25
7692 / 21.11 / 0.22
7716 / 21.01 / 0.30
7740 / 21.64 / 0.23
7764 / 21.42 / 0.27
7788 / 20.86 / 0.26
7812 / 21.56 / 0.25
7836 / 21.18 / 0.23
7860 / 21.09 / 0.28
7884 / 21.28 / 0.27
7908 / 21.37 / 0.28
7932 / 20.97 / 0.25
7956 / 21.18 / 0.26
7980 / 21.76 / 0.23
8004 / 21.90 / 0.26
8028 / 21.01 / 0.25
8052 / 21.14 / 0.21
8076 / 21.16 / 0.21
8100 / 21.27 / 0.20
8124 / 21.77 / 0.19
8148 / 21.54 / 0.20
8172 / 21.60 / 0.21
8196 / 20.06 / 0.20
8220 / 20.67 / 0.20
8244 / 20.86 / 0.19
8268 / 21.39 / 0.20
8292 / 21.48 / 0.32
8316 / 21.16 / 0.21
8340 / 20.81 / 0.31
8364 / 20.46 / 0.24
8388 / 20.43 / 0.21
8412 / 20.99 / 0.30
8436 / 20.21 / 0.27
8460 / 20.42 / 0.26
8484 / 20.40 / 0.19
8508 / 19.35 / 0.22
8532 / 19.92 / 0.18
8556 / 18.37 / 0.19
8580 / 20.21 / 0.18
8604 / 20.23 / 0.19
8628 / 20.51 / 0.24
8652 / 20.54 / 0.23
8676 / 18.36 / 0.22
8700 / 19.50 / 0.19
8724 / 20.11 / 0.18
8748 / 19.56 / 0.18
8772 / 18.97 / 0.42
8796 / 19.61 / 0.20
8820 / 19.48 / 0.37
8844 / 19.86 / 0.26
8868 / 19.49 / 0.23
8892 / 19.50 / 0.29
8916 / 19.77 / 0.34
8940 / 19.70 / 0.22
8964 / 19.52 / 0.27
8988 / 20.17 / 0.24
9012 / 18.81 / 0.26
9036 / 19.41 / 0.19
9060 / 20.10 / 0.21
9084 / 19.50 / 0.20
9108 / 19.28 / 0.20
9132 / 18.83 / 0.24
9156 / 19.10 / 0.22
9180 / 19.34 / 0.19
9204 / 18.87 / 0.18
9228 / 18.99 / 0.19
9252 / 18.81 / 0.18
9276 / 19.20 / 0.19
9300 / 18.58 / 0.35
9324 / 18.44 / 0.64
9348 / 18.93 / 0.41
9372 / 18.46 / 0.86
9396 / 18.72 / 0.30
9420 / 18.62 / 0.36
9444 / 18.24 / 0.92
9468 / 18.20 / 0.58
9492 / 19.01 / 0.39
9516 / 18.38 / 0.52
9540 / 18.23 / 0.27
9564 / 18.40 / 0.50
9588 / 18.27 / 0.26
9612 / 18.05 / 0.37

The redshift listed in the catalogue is 0.000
